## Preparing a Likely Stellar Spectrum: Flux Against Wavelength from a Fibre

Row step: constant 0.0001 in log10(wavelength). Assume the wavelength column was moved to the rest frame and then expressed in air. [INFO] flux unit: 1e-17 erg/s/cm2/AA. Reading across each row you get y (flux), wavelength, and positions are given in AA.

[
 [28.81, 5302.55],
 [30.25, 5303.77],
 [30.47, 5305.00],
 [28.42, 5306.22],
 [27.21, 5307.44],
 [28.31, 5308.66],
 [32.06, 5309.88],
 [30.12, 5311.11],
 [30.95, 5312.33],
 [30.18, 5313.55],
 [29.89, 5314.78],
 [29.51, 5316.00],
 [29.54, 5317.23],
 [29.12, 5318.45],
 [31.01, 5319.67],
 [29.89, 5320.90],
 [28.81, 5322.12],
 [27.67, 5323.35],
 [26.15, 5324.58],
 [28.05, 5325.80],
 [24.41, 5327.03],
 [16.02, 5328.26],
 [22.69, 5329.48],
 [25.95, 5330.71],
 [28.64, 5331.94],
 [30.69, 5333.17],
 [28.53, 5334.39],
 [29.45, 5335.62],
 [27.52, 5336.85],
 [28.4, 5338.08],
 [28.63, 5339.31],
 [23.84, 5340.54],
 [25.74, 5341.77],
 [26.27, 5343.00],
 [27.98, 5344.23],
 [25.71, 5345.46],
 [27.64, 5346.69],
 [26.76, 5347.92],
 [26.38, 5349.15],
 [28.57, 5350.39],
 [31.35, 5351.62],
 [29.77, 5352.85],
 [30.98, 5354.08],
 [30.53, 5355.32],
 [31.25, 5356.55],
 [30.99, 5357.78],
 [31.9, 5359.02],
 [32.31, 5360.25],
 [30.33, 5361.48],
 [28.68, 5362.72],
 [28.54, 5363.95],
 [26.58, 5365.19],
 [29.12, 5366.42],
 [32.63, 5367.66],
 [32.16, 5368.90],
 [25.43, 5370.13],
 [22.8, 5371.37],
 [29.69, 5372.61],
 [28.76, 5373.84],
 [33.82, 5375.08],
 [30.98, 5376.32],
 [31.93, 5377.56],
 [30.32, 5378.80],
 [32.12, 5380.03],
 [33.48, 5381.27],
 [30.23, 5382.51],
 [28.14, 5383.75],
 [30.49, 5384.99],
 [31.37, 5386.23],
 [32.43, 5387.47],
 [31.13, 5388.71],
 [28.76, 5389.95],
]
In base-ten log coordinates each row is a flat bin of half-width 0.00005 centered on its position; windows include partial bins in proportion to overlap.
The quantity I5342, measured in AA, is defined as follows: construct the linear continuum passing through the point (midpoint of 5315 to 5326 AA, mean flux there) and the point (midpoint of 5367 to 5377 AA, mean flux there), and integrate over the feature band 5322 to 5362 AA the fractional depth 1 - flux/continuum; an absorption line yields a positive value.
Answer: 1.8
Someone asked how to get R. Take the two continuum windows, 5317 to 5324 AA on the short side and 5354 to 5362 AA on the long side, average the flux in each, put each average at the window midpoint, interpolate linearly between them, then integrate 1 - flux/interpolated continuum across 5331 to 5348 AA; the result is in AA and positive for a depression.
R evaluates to 1.5 AA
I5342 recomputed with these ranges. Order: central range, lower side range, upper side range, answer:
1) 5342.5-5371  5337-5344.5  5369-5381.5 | -0.9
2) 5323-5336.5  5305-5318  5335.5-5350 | 0.9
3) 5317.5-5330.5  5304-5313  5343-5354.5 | 1.2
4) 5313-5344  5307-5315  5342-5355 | 1.7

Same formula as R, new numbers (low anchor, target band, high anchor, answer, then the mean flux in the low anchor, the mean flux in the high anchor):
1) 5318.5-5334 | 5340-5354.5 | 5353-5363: 1.0 AA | 26.8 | 30.9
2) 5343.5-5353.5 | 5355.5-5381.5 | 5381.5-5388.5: -0.6 AA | 28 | 30.7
